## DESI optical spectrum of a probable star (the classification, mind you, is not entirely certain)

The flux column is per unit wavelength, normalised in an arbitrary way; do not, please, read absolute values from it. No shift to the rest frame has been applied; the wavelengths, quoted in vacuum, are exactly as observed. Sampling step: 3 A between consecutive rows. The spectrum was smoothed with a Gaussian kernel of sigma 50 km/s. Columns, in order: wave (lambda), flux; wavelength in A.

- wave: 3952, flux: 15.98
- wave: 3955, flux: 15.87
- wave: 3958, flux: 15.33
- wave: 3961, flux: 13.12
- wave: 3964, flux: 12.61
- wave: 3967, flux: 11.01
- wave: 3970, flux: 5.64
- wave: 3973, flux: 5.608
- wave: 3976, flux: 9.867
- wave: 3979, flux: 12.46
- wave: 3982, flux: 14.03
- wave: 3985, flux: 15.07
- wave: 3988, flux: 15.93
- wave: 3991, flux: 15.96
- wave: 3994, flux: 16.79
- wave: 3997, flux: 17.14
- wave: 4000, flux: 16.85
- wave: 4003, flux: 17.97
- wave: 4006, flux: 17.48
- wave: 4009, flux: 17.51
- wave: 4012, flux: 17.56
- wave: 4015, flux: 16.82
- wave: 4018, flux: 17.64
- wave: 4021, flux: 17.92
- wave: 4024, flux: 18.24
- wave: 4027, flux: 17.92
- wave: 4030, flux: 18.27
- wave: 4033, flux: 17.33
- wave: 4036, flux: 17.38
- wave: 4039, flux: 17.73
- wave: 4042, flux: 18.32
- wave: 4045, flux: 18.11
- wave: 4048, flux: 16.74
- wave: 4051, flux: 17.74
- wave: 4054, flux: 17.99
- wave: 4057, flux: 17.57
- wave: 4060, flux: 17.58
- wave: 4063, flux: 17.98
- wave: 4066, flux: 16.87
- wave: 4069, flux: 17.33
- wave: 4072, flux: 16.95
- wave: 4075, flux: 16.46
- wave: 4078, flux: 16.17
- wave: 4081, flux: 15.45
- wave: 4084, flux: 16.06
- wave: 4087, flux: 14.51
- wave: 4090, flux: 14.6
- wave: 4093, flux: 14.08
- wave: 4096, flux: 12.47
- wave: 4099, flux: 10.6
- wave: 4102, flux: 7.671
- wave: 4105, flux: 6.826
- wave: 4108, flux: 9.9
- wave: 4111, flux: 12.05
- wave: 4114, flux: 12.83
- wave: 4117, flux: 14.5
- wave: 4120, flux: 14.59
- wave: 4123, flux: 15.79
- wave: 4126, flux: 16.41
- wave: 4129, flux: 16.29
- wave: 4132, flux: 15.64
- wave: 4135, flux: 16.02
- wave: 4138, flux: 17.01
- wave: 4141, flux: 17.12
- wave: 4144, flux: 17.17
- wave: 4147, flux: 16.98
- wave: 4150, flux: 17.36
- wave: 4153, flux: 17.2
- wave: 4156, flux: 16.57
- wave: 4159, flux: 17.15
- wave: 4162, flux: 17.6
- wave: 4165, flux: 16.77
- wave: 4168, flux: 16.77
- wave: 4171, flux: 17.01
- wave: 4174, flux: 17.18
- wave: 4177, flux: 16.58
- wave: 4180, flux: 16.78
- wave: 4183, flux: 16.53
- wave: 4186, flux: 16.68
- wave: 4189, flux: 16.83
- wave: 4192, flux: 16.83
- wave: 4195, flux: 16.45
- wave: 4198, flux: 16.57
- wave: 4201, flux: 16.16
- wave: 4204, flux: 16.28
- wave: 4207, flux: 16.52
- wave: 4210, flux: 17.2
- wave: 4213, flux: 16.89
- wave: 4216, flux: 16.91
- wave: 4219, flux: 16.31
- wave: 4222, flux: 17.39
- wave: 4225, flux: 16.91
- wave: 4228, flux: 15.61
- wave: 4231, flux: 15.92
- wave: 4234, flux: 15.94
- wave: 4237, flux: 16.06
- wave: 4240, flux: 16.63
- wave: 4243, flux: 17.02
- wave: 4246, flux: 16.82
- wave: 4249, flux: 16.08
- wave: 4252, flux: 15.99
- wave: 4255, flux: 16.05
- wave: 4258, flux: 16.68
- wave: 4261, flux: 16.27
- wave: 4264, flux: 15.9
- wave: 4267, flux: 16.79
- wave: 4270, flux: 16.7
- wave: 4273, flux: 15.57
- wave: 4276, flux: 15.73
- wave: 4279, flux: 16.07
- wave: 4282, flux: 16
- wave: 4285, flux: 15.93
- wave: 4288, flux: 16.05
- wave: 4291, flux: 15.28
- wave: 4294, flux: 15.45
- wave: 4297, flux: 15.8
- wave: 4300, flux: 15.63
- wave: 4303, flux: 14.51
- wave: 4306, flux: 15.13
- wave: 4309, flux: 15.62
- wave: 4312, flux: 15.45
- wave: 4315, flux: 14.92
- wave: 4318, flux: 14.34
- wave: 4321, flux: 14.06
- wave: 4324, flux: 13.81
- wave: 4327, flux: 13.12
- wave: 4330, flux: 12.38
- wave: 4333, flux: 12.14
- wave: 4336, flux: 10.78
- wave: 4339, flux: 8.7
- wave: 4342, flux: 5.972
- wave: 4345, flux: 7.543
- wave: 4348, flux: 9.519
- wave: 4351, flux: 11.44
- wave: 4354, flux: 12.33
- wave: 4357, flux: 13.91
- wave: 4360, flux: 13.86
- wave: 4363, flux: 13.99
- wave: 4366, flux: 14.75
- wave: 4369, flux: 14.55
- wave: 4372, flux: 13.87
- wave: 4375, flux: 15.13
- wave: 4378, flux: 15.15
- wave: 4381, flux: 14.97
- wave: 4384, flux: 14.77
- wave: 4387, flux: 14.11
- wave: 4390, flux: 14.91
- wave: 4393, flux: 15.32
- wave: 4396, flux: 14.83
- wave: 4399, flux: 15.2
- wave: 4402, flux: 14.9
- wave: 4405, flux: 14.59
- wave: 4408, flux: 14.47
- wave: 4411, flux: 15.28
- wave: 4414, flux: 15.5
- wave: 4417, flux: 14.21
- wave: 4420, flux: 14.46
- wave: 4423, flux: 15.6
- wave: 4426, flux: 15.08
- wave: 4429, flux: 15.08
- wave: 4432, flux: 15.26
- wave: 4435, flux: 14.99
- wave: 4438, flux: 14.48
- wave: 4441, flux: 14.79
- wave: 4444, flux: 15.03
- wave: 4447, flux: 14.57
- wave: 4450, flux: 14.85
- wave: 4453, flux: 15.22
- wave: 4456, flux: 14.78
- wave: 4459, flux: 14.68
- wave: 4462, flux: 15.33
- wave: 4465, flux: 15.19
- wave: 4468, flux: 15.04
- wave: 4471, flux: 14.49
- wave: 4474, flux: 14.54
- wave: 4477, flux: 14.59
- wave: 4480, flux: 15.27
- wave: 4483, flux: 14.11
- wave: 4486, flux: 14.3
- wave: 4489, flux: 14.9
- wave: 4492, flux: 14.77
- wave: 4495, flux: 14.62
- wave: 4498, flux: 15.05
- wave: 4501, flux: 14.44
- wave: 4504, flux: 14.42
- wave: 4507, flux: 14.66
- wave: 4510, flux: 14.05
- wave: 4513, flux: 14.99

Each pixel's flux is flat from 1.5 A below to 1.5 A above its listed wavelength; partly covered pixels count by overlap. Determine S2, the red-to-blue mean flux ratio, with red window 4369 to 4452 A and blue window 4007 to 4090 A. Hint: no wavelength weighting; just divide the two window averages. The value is 0.86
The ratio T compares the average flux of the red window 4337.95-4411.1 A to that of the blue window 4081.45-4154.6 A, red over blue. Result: 0.9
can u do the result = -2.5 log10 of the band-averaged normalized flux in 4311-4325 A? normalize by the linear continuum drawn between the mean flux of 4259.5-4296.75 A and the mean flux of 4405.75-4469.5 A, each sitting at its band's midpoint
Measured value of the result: 0.09 mag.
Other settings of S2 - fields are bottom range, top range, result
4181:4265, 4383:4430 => 0.90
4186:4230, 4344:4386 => 0.80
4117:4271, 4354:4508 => 0.89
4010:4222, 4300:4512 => 0.87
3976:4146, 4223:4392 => 0.92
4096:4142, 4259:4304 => 1.18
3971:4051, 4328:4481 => 0.86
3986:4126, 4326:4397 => 0.81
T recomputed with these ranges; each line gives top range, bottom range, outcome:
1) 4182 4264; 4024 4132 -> 1.07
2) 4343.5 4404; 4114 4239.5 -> 0.83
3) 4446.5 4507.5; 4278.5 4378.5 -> 1.09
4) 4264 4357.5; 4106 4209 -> 0.86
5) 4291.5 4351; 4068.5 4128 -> 0.94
